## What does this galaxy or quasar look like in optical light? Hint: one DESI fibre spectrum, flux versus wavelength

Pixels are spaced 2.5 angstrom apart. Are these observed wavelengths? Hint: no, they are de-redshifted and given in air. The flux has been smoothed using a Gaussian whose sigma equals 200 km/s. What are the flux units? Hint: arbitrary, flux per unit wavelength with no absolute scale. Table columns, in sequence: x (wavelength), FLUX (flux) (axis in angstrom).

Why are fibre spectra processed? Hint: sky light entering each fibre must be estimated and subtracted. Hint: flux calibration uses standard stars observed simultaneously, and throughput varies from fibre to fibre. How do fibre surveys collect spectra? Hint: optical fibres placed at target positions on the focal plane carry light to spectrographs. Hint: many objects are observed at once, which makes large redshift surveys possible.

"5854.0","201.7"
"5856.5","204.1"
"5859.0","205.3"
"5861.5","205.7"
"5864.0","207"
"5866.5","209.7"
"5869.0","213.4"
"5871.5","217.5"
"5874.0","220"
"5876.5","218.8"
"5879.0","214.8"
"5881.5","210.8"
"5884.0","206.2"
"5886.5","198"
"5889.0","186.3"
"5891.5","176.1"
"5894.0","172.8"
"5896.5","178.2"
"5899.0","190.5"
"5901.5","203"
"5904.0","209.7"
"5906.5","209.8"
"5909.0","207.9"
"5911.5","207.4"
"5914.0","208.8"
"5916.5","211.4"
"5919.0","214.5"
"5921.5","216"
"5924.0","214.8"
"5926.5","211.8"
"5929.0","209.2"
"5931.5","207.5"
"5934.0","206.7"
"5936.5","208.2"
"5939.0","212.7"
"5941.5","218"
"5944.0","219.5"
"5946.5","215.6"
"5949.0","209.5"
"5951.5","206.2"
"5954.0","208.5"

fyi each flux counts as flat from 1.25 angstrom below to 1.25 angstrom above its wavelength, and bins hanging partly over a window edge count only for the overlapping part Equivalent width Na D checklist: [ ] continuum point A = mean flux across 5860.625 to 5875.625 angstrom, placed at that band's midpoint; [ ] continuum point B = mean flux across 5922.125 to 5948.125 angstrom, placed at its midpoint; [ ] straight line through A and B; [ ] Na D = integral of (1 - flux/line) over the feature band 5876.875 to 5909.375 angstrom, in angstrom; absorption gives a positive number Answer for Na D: 2.3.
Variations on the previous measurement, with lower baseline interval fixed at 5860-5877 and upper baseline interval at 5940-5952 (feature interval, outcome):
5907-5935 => 0.4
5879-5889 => 0.4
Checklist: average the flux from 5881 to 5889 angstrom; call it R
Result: 202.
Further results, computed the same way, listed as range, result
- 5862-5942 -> 206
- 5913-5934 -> 211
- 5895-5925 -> 206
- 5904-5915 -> 209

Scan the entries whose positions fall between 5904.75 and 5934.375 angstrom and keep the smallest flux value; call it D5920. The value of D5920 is 206.7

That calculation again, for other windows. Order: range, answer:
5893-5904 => 172.8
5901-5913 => 203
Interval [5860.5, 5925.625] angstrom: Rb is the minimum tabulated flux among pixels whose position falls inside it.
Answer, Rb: 172.8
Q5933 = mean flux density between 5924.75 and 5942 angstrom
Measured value 210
